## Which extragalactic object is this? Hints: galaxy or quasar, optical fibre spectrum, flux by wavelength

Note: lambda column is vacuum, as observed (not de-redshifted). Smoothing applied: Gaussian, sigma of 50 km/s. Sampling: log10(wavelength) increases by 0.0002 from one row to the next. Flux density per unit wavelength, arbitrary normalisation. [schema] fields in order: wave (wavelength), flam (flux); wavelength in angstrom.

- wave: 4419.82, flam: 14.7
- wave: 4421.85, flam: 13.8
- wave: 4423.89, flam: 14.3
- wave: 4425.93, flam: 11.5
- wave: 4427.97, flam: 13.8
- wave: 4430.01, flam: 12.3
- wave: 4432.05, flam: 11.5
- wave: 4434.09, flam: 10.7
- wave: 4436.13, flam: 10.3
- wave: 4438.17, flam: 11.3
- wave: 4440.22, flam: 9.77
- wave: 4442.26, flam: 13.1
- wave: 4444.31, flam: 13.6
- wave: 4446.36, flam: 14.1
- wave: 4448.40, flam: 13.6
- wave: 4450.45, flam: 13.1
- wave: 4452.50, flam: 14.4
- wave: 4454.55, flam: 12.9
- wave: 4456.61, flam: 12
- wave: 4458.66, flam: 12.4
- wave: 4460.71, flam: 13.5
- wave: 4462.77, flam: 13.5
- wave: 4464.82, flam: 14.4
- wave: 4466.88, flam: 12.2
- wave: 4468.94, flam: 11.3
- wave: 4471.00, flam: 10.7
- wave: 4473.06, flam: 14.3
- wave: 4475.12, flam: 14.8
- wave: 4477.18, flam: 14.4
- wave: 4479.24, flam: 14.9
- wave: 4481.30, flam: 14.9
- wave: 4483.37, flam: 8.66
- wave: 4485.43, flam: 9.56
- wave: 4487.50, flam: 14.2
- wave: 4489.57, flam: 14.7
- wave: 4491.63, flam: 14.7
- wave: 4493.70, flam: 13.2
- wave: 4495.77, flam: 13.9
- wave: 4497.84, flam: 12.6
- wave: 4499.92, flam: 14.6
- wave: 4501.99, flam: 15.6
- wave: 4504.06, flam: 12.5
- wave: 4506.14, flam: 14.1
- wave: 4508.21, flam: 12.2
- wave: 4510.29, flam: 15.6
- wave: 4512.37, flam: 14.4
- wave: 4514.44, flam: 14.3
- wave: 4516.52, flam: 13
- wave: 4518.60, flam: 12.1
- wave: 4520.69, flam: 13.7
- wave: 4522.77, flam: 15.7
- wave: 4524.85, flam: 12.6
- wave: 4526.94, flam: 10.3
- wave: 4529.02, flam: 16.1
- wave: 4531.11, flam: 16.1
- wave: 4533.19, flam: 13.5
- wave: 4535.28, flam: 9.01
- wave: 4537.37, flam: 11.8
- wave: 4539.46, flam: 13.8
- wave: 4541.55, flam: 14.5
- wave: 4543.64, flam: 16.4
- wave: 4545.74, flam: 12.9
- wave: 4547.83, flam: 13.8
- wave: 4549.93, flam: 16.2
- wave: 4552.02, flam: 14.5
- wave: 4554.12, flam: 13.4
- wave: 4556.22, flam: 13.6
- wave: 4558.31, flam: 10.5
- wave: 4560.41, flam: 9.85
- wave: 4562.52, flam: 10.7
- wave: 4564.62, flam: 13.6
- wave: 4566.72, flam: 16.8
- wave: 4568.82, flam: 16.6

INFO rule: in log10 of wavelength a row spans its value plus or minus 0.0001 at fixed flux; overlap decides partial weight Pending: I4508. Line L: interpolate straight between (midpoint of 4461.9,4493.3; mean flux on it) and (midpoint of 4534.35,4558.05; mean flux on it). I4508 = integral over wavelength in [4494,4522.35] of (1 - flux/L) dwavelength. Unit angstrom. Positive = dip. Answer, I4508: -0.9 angstrom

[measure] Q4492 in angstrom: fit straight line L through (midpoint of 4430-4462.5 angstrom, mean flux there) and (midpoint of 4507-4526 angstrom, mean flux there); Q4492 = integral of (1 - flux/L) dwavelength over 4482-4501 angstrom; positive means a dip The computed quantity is 0.5 angstrom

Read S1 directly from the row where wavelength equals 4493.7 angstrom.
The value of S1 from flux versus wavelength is 13.2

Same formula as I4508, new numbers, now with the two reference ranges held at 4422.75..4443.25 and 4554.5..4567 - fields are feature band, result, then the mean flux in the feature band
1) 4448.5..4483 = -3.7 angstrom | 13.3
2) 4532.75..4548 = -1.2 angstrom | 13.2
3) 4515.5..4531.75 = -2.0 angstrom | 13.6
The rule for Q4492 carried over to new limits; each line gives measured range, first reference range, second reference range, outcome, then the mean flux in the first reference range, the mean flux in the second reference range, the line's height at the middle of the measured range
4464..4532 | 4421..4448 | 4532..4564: -4.4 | 12.3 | 13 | 12.7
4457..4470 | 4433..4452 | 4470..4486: -0.2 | 12.2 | 12.9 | 12.6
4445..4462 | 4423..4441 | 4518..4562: -1.7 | 11.7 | 13.3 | 12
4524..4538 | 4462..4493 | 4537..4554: 1.2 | 13.1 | 14.3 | 14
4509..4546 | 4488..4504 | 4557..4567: -1.7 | 14.1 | 12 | 13.1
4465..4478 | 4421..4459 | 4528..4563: -0.2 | 12.5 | 13.4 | 12.8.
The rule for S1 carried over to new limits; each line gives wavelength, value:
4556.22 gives 13.6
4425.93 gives 11.5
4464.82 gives 14.4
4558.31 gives 10.5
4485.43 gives 9.56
